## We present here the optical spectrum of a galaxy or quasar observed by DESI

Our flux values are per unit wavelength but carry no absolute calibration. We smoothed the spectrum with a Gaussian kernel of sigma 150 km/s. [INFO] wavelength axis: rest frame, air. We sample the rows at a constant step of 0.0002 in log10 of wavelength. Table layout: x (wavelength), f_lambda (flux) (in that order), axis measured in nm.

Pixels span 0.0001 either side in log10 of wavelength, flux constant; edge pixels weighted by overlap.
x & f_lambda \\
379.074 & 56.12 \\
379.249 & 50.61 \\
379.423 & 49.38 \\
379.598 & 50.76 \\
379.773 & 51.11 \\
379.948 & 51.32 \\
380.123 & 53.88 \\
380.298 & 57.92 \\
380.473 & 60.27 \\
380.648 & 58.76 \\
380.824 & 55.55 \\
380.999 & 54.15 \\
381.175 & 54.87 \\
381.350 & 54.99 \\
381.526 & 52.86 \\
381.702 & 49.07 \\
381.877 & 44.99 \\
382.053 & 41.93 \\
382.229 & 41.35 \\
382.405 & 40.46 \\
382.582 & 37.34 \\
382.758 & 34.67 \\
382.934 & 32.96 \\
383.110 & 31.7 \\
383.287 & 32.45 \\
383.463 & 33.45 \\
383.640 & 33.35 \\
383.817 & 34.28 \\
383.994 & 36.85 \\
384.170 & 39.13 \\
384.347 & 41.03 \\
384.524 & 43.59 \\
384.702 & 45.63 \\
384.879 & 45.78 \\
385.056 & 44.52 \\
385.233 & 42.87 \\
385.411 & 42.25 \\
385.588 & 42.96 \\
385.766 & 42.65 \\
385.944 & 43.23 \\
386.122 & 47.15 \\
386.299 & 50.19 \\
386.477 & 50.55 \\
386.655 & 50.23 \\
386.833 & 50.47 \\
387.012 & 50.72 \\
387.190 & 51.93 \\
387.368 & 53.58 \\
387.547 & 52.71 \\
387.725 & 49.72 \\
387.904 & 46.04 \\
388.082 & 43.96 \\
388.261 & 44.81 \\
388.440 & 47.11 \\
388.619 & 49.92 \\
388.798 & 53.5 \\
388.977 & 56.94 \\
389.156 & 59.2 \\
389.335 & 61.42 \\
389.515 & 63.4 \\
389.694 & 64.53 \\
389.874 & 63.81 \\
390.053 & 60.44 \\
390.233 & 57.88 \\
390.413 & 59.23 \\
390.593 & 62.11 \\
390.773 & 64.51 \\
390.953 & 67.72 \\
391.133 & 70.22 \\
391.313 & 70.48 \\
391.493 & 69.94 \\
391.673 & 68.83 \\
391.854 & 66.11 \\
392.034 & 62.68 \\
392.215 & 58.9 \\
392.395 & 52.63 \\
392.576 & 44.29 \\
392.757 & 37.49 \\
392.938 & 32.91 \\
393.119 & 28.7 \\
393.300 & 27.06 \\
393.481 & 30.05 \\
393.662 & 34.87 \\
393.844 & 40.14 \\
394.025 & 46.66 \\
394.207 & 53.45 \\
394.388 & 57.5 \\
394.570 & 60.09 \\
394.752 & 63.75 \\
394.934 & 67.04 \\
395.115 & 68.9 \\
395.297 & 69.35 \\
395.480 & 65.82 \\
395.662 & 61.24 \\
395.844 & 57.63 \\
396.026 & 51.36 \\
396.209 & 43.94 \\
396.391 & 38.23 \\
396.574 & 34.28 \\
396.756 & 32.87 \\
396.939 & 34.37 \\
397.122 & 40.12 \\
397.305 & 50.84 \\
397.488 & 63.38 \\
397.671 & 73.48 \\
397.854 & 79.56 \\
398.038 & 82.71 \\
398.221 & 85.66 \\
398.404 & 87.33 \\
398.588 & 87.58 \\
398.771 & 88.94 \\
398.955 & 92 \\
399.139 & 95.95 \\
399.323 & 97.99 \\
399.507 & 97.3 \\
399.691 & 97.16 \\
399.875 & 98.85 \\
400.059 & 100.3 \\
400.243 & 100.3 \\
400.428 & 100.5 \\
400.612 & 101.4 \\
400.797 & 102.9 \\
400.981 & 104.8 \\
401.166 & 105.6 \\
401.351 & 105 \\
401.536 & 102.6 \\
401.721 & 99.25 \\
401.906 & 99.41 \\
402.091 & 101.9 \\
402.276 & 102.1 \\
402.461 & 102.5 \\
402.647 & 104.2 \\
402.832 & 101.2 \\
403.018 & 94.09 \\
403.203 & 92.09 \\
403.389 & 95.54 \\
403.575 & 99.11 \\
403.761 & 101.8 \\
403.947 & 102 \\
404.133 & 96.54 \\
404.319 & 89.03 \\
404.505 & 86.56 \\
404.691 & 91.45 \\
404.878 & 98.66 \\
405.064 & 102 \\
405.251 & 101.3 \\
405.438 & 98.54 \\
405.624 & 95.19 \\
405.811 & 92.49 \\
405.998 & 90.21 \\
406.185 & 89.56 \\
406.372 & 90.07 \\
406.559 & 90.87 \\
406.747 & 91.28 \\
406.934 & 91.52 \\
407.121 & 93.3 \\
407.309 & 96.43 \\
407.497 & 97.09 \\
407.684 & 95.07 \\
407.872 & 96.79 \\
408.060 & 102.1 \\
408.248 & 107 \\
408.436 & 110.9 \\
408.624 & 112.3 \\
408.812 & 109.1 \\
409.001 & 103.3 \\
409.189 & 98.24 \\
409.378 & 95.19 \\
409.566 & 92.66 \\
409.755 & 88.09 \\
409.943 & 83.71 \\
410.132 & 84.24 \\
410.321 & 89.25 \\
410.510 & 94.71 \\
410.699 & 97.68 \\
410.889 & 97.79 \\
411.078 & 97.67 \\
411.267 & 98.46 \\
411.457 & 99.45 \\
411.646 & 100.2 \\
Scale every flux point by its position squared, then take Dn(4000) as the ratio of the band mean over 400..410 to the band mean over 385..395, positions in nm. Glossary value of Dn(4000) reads 2.02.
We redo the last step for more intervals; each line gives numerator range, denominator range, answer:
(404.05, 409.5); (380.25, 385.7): 2.50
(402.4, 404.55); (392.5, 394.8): 2.40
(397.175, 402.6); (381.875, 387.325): 2.40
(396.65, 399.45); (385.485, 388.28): 1.60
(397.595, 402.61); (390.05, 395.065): 1.85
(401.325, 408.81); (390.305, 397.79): 1.94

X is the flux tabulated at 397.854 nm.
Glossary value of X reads 79.56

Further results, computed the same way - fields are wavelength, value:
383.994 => 36.85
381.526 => 52.86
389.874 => 63.81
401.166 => 105.6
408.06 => 102.1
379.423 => 49.38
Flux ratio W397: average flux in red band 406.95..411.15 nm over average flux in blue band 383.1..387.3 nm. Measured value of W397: 2.3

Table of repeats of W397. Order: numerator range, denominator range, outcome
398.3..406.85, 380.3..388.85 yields 2.13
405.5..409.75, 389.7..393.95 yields 1.81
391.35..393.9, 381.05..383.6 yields 1.14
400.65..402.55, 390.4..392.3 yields 1.56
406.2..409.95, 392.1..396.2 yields 1.93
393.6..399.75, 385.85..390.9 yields 1.20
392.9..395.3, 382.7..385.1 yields 1.28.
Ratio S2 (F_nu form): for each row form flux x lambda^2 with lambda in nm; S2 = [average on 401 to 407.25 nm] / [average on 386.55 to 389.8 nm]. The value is 1.99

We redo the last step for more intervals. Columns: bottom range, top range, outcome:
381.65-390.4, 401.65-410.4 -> 2.29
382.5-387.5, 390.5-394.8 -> 1.29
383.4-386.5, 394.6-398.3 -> 1.47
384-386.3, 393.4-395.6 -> 1.33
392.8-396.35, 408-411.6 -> 2.10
